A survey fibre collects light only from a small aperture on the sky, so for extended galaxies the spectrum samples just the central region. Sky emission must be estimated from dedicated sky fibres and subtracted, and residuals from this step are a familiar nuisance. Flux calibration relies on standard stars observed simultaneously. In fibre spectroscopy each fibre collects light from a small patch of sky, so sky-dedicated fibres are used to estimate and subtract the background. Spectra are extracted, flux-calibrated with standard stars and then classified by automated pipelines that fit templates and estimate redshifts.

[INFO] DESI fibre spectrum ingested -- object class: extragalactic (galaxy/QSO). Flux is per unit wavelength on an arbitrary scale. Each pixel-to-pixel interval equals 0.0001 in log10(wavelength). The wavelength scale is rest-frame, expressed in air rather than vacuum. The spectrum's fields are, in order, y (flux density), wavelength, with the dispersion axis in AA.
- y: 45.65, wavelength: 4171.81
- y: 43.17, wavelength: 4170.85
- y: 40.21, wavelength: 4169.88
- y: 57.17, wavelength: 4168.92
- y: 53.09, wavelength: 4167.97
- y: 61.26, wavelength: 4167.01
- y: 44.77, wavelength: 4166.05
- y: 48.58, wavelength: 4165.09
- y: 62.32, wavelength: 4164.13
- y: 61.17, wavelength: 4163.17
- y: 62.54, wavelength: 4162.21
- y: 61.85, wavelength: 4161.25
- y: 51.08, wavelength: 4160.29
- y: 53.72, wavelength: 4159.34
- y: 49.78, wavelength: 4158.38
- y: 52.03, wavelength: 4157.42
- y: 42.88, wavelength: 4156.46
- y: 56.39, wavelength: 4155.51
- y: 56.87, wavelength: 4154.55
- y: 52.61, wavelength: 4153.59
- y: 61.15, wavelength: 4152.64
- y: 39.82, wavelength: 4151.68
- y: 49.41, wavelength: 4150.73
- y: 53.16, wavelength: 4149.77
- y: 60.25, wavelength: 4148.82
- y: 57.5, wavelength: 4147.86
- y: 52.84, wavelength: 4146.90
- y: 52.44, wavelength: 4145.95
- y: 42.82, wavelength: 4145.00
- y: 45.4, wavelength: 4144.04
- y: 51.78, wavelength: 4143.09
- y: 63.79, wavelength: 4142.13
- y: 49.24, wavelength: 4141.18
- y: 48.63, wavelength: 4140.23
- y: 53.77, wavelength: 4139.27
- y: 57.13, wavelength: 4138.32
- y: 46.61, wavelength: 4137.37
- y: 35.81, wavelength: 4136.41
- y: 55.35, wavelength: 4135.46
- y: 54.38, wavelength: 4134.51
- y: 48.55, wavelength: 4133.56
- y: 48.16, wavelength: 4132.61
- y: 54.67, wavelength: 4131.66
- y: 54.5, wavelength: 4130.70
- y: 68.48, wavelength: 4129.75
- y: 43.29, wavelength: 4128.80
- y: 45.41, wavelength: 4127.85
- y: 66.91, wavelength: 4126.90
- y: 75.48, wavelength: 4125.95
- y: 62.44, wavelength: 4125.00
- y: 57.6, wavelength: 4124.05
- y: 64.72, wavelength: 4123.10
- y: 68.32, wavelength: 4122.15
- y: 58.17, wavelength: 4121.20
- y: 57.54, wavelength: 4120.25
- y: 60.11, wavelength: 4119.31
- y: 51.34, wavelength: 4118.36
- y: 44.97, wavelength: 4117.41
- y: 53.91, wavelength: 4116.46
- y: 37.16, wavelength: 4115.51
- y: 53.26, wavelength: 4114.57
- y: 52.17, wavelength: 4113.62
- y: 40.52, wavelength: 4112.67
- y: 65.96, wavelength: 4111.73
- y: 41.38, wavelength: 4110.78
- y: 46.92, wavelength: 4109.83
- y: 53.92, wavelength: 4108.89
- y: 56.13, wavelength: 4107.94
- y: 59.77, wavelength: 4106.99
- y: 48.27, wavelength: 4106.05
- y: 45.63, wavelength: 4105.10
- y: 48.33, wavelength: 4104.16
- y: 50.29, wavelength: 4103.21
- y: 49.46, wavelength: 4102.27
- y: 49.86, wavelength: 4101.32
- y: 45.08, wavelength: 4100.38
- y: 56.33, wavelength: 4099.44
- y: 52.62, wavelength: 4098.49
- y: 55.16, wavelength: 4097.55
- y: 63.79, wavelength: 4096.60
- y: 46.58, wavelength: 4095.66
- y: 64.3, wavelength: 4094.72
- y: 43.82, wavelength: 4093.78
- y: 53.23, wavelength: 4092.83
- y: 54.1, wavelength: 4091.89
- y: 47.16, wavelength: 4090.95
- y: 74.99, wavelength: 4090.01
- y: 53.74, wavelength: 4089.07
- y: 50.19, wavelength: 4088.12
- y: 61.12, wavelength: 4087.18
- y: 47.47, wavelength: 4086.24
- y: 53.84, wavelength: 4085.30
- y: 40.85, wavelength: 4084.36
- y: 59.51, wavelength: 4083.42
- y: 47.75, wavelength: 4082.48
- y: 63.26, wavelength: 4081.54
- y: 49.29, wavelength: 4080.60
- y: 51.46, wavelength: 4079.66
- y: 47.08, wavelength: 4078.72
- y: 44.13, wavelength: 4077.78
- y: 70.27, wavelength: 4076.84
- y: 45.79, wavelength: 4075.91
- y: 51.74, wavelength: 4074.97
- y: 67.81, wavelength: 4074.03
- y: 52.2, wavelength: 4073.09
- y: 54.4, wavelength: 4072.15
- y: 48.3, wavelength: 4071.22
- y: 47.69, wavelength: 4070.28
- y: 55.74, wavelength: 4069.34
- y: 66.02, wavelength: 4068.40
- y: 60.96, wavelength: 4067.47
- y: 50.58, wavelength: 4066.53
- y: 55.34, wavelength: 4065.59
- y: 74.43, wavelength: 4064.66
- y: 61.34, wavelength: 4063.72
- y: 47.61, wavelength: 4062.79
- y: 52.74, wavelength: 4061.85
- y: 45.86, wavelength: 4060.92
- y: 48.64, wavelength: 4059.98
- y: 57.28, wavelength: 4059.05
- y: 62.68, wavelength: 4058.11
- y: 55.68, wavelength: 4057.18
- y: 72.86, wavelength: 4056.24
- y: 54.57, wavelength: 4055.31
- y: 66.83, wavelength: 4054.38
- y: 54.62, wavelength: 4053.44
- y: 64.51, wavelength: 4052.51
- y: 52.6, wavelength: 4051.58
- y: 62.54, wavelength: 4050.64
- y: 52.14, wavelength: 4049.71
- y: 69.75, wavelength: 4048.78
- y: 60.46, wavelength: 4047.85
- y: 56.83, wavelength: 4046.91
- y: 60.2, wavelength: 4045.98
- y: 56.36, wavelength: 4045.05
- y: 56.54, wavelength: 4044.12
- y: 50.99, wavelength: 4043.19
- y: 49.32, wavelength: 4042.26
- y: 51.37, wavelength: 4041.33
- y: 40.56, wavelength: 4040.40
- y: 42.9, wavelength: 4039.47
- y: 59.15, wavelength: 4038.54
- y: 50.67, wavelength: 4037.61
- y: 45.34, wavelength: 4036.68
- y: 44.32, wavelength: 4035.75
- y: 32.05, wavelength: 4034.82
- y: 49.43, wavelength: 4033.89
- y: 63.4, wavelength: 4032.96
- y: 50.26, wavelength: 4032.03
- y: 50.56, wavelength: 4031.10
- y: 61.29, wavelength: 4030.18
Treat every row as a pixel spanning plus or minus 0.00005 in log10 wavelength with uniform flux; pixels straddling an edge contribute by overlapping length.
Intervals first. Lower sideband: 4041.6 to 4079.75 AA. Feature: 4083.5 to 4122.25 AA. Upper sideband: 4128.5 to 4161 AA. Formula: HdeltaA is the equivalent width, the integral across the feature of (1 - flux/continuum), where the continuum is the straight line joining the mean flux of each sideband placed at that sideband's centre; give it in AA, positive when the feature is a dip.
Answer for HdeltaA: 1.2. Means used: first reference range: 56.5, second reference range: 52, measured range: 52.5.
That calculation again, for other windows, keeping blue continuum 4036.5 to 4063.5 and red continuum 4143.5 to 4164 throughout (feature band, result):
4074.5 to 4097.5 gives 0.45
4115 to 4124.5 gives -0.25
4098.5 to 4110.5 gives 0.78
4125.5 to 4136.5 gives -0.22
